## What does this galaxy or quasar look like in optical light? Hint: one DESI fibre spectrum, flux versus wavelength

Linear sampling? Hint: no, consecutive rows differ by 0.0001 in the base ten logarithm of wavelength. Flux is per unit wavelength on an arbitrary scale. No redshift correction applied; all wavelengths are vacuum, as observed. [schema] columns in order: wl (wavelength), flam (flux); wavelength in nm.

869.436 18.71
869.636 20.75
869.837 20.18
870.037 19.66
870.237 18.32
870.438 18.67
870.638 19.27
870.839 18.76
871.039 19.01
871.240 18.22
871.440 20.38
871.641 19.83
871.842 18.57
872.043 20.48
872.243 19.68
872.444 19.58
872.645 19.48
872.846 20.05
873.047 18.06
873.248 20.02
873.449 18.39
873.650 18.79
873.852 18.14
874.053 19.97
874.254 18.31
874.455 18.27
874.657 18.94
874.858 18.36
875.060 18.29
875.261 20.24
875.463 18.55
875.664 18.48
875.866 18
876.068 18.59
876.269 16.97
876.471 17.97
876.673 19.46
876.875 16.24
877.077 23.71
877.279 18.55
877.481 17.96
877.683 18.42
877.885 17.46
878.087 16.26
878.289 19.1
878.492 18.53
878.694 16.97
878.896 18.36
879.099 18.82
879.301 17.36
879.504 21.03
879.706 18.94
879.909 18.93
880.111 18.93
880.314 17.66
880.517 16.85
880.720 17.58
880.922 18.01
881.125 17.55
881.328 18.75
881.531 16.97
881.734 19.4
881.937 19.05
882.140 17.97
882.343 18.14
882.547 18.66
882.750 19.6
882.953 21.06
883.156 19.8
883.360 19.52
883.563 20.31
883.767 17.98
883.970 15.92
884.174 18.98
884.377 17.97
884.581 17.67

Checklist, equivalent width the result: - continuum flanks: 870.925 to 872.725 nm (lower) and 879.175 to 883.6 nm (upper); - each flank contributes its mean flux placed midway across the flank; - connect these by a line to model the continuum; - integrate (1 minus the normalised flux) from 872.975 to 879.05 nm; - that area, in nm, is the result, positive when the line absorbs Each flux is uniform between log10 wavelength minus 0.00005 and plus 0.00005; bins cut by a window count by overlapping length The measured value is 0.197 nm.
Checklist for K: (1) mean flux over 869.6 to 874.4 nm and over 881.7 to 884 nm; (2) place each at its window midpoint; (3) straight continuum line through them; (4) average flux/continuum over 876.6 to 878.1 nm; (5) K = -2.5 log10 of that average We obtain 0.03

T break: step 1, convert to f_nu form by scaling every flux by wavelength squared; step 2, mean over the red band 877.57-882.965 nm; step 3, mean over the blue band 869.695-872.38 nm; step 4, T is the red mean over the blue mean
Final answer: 1.0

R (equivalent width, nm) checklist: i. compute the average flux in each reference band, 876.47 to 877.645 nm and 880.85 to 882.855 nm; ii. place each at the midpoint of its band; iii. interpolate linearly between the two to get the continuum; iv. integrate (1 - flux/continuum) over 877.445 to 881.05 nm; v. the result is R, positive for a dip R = 0.111 nm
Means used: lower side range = 19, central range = 18.2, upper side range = 18.4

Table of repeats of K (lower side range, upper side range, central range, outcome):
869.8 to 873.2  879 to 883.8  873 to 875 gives 0.02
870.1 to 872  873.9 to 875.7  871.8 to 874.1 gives -0.02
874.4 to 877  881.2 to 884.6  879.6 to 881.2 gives 0.03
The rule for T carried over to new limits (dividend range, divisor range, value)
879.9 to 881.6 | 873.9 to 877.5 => 0.97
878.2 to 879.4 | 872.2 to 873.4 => 0.95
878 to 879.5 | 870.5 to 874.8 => 0.96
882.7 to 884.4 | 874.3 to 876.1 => 1.04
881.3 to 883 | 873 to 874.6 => 1.02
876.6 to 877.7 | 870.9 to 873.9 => 1.00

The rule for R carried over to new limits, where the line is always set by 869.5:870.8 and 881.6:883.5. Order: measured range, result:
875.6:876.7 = 0.07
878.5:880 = 0.05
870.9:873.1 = 0.00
